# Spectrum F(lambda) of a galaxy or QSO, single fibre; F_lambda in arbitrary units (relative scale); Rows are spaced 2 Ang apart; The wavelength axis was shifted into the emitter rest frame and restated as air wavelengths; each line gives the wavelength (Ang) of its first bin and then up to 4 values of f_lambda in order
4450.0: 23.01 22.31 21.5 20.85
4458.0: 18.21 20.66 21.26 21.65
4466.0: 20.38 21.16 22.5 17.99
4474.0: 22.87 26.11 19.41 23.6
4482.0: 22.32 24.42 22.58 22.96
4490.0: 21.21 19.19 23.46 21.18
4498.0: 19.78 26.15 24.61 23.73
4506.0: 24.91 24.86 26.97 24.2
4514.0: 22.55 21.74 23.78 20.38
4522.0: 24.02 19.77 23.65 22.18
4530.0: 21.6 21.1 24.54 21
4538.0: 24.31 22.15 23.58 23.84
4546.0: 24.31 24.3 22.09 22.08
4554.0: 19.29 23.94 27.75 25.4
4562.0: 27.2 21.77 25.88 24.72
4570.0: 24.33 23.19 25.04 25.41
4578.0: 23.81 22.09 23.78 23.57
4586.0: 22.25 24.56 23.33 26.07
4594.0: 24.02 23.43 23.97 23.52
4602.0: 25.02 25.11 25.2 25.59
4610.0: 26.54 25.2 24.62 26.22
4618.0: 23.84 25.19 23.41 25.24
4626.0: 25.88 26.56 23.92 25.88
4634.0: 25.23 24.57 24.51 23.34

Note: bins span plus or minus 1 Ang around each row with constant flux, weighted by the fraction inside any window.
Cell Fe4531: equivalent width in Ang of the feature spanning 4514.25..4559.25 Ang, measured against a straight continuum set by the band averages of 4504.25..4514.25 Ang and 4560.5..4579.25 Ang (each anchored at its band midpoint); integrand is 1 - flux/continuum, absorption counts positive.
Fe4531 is 3.4 Ang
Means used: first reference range 24.8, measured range 22.8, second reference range 24.6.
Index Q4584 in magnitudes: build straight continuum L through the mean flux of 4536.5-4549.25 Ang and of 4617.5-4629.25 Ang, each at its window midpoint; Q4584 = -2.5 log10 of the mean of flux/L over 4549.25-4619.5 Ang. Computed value 0.003 mag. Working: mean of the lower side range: 23.6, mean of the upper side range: 25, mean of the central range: 24.3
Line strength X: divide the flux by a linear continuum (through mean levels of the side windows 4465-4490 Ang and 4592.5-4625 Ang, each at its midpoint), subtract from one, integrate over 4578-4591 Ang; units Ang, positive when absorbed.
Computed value 0.5 Ang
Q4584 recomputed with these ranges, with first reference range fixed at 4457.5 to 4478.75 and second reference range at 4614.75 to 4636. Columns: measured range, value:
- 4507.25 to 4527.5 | -0.03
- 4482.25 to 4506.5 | -0.05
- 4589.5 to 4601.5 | 0.01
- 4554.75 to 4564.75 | -0.07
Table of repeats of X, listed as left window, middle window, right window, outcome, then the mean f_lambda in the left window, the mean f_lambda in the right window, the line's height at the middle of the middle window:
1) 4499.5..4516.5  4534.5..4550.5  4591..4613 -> 0.86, 24.4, 24.9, 24.6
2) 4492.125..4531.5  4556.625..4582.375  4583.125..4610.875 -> -0.73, 23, 24.4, 24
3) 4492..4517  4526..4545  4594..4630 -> 0.92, 23.5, 24.9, 23.9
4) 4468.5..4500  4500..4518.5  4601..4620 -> -1.27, 22.1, 25.3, 22.7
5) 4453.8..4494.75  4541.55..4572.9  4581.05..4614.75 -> -0.62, 21.6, 24.5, 23.5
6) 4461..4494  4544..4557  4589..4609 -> 0.40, 21.9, 24.5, 23.5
